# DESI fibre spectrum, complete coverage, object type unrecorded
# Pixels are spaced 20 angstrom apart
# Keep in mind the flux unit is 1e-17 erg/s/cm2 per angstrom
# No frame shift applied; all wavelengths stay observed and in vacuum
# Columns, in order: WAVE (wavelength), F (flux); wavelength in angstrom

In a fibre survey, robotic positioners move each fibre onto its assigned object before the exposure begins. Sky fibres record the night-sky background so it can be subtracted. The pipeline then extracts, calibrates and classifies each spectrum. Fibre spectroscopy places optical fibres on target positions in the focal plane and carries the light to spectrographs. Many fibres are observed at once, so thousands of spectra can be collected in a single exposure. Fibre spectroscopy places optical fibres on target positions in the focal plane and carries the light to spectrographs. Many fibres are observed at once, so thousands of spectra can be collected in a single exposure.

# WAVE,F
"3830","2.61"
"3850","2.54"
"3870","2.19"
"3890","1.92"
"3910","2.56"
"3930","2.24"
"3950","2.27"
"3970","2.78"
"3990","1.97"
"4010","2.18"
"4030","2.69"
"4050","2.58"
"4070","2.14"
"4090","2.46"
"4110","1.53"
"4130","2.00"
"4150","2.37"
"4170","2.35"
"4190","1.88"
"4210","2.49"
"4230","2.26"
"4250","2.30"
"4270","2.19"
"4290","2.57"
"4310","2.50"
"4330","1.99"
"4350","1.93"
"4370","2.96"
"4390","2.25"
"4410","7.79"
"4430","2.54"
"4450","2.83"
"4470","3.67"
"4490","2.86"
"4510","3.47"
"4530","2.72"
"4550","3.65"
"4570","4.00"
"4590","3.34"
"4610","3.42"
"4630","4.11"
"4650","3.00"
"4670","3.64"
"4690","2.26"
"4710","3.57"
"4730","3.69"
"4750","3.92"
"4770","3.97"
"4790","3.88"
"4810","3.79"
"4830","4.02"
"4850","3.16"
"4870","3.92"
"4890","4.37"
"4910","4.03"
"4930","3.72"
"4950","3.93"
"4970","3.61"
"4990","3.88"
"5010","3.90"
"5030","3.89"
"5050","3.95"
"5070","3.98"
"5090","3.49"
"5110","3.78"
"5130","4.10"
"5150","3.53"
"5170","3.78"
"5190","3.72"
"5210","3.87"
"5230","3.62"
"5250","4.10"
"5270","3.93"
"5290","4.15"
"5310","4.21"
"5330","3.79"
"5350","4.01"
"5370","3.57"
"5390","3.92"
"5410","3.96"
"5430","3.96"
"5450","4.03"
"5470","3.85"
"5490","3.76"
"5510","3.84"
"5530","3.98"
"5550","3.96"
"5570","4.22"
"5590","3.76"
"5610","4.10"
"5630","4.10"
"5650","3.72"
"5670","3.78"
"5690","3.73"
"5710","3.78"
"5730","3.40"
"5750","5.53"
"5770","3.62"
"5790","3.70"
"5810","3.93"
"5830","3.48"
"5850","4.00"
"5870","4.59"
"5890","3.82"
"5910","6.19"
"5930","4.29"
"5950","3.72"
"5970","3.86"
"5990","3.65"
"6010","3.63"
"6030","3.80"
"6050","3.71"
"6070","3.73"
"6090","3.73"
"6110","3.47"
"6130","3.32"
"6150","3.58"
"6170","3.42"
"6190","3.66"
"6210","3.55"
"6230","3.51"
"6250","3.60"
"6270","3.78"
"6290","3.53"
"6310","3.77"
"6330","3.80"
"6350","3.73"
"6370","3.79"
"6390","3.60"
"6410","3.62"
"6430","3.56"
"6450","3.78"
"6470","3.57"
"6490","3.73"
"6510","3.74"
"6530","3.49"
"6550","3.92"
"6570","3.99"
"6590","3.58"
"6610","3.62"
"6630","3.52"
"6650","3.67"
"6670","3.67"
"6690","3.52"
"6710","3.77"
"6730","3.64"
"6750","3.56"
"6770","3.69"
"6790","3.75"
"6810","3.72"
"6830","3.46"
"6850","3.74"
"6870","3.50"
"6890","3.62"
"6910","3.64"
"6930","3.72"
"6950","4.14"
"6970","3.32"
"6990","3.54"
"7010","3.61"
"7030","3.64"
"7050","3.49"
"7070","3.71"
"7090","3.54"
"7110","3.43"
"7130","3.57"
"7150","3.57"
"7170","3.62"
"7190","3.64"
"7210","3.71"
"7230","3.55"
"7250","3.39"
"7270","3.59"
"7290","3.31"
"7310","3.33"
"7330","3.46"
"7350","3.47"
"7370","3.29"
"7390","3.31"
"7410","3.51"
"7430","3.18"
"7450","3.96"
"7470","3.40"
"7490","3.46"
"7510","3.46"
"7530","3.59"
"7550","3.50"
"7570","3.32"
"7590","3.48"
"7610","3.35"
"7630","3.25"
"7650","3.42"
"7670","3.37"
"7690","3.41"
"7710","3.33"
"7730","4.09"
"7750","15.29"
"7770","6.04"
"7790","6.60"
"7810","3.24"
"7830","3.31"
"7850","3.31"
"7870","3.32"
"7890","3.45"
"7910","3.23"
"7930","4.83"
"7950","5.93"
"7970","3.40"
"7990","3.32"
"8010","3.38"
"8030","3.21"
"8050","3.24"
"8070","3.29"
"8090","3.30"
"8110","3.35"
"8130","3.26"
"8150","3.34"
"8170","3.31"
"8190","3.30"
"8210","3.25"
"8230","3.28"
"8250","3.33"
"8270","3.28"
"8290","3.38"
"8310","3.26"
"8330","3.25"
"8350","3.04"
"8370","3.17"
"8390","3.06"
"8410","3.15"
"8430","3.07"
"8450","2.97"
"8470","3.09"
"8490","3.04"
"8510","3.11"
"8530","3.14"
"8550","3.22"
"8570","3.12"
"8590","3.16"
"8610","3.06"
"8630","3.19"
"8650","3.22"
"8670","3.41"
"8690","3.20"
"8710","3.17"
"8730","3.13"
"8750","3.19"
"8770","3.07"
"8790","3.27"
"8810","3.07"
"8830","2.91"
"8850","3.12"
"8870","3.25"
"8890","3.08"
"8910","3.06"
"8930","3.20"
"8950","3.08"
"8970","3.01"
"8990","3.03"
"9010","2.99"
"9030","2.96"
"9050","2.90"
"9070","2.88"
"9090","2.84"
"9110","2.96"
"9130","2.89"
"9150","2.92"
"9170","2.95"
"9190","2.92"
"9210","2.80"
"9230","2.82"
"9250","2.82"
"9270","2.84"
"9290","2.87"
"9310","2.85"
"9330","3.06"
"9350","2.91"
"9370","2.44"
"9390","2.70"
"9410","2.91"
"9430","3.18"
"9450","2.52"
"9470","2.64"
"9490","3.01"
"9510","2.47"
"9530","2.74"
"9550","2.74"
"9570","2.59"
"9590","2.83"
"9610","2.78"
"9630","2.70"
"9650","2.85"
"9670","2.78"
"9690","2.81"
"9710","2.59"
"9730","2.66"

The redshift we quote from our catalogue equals 0.182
